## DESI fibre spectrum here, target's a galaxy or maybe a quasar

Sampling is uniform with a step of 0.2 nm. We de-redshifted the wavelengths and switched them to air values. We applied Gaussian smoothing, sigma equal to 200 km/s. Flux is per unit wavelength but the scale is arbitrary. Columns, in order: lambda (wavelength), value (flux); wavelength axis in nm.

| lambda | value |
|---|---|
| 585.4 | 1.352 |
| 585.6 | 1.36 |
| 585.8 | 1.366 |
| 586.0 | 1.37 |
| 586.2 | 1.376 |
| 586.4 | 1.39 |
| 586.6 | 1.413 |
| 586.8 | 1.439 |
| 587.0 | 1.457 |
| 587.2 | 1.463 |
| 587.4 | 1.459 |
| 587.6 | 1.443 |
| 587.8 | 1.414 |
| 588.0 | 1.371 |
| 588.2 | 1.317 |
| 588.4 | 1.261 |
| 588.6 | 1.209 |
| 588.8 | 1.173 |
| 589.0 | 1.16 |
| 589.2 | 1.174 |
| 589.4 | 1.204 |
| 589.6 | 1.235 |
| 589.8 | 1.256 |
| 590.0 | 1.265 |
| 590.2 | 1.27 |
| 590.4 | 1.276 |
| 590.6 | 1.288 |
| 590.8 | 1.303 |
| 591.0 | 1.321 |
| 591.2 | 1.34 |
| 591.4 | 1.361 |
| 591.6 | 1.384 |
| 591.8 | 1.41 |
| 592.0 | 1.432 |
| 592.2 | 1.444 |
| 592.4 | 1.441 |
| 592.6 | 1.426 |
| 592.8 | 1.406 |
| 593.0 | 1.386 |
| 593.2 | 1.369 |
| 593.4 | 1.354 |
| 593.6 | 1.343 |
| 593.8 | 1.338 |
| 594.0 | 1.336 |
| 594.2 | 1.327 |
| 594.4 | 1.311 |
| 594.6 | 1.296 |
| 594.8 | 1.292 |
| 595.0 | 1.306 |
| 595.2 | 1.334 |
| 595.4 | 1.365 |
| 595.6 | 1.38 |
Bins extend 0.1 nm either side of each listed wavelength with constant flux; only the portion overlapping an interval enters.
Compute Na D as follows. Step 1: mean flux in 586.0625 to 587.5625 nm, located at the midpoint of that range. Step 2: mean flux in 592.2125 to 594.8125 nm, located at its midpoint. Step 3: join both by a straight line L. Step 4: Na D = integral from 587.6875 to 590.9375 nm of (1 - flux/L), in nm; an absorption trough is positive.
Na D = 0.32 nm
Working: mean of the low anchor 1.43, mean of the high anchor 1.36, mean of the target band 1.26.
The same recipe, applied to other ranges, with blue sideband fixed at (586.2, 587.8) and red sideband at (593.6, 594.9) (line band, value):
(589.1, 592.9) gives 0.11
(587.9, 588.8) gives 0.09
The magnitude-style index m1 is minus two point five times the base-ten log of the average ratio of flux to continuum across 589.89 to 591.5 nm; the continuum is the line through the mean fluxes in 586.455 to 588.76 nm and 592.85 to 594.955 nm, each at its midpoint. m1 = 0.05 mag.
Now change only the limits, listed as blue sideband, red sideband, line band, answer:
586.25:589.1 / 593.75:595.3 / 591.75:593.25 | -0.069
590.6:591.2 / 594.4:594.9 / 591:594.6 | -0.055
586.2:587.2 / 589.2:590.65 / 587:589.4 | 0.025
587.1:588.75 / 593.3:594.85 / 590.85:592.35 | -0.035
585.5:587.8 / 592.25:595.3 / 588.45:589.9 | 0.157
